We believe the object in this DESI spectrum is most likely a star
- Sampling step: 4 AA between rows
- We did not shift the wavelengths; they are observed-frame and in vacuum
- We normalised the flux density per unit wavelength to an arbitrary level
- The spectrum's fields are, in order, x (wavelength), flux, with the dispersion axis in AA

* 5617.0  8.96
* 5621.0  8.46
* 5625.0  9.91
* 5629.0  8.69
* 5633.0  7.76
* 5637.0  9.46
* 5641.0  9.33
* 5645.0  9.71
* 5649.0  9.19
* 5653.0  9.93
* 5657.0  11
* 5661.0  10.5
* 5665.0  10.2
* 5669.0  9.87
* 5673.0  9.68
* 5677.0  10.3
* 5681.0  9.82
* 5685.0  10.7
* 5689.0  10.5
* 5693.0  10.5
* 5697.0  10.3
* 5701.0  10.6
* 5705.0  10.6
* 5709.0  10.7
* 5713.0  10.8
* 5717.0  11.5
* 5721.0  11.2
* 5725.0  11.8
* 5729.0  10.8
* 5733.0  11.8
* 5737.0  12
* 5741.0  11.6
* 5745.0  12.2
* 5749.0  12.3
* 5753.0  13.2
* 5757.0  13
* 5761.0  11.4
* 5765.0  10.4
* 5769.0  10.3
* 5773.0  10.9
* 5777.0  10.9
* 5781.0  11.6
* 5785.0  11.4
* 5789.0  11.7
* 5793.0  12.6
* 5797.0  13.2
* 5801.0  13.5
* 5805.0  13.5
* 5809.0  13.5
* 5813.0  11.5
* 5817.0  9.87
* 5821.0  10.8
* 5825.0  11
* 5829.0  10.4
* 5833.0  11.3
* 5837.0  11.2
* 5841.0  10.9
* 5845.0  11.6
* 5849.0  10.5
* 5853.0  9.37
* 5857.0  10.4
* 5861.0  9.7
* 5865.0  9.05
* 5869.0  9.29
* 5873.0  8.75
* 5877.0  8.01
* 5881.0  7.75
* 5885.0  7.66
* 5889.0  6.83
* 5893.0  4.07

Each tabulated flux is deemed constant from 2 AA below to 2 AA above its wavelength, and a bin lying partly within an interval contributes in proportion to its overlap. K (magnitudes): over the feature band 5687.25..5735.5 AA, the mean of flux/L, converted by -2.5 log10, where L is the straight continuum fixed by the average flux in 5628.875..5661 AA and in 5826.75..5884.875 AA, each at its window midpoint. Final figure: -0.14 mag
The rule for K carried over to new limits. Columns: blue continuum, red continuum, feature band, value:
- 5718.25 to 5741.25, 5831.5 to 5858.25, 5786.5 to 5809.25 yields -0.17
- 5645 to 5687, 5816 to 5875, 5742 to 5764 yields -0.20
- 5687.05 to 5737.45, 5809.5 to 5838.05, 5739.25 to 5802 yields -0.08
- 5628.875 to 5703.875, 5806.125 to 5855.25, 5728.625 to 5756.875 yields -0.16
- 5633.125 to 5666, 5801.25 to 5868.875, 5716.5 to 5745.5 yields -0.13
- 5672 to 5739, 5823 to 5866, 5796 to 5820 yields -0.17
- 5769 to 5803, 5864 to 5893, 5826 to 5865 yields -0.13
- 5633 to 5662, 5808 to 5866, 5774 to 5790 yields -0.09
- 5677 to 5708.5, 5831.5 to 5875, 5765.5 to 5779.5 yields -0.04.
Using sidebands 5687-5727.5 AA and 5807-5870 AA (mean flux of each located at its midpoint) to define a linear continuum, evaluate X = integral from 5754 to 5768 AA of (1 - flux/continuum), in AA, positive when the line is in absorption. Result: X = -1.10 AA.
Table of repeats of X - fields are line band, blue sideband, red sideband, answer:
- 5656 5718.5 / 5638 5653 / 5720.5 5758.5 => 0.8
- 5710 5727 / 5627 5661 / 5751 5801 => -0.8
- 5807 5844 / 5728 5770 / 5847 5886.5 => -4.3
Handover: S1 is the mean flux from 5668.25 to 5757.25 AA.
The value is 11.1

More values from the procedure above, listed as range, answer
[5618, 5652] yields 9.09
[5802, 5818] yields 12.3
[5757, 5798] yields 11.5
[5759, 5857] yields 11.4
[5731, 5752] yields 12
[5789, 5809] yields 13.1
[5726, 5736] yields 11.4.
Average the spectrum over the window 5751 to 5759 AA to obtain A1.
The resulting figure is 13.1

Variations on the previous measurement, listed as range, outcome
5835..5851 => 11.1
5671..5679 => 9.99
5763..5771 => 10.4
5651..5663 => 10.5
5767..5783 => 10.9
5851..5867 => 9.63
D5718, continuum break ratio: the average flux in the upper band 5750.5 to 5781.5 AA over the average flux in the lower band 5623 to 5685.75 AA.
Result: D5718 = 1.2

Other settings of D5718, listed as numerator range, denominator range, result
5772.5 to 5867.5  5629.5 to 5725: 1.11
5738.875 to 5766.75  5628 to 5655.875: 1.30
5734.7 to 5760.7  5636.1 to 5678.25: 1.24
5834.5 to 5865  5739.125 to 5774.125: 0.89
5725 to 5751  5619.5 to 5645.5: 1.31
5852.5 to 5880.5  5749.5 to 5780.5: 0.80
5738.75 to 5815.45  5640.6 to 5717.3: 1.17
